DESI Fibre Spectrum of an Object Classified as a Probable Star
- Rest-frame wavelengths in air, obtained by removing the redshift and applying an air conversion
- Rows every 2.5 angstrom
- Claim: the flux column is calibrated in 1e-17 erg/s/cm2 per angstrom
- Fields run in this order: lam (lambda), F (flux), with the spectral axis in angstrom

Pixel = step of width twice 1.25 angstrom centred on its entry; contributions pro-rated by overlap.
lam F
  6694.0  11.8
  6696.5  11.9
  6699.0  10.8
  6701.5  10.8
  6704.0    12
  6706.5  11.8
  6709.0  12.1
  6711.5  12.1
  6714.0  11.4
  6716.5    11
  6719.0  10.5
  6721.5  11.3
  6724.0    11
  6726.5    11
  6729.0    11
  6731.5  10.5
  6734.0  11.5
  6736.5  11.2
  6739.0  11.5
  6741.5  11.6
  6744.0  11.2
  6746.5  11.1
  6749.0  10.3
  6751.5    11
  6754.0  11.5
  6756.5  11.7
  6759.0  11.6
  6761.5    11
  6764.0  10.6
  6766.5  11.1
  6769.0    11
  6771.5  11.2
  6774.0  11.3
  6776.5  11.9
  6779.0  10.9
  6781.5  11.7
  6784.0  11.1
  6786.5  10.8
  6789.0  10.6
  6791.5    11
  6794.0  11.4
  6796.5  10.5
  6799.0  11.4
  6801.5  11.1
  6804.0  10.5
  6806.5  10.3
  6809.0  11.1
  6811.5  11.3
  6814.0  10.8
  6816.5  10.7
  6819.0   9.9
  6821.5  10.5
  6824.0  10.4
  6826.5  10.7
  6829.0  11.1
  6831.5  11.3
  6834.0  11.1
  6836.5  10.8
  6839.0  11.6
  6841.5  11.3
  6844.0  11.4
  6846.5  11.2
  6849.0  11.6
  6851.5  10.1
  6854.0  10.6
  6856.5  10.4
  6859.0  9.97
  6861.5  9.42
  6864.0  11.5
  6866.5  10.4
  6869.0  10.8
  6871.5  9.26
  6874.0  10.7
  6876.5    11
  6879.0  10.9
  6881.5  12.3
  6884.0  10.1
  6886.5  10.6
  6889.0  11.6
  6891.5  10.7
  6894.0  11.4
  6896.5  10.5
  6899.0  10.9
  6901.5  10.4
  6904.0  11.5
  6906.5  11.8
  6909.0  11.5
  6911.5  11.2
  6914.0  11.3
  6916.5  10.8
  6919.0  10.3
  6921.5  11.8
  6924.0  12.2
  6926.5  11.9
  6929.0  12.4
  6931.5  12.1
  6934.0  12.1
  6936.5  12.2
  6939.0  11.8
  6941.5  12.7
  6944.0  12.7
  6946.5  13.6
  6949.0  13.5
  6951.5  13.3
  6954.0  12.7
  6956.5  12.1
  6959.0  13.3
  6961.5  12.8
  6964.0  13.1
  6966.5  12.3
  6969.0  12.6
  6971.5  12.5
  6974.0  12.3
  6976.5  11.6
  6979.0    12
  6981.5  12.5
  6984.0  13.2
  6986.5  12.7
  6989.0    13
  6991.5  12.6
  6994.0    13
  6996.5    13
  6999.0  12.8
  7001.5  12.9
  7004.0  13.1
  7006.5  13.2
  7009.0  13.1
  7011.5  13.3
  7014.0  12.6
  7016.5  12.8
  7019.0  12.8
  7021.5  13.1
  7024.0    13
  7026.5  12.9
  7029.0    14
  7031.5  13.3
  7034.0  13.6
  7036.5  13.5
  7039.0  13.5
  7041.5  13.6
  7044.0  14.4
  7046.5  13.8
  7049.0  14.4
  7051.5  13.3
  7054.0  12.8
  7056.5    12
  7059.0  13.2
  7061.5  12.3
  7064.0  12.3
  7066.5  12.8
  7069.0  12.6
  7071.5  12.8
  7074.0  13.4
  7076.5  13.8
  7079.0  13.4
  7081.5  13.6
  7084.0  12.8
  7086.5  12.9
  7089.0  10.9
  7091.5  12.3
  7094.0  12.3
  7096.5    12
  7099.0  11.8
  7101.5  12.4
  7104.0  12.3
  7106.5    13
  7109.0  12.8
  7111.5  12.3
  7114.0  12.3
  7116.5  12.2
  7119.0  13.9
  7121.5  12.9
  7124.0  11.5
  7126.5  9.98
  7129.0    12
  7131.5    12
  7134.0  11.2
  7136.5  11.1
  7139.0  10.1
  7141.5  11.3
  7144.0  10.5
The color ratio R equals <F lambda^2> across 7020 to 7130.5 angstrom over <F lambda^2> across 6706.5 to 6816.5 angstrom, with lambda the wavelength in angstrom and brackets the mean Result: 1.26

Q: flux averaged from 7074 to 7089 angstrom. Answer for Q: 13.1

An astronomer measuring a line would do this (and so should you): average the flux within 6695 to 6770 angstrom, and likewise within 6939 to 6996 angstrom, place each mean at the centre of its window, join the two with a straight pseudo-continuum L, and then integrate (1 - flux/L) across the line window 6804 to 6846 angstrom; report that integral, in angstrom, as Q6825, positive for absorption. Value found 3.3 angstrom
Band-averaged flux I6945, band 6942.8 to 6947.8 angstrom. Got 13.2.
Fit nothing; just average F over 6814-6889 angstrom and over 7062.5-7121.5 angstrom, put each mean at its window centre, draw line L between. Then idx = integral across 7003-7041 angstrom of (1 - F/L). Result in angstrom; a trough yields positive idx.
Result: -3.4 angstrom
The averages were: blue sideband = 10.8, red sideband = 12.7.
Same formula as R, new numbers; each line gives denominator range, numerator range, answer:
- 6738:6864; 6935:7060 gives 1.25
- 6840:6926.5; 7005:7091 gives 1.26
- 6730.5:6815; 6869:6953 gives 1.08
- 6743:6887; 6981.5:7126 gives 1.27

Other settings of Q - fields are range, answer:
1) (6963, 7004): 12.6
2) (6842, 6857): 10.9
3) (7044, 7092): 13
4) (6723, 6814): 11.1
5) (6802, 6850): 10.9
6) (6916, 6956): 12.3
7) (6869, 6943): 11.3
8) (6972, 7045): 13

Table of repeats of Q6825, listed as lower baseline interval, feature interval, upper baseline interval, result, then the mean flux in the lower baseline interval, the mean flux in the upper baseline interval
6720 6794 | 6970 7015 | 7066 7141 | -3.07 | 11.1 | 12.3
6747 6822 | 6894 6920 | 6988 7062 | 2.28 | 11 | 13.2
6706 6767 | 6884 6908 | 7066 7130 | 1.60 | 11.2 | 12.5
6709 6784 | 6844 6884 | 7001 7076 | 4.37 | 11.2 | 13.2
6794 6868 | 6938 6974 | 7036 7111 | -2.72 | 10.8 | 12.9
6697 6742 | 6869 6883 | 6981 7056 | 1.67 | 11.3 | 13.2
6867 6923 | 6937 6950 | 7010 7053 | -1.07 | 11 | 13.4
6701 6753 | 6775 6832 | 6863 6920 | 0.97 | 11.2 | 10.9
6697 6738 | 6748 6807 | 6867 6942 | 0.99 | 11.3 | 11.3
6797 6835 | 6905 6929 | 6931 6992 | 1.18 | 10.8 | 12.6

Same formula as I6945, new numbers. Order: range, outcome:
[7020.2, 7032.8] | 13.3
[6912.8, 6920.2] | 10.8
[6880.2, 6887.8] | 11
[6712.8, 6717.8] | 11.2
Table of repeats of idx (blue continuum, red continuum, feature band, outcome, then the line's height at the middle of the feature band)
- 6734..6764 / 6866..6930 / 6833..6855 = 0.1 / 11.1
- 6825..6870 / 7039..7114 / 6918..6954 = -2.3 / 11.6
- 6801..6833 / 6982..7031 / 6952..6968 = -0.4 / 12.4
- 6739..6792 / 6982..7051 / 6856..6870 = 1.8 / 12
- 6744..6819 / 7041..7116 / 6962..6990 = -0.8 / 12.2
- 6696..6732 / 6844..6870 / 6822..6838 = -0.2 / 10.8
